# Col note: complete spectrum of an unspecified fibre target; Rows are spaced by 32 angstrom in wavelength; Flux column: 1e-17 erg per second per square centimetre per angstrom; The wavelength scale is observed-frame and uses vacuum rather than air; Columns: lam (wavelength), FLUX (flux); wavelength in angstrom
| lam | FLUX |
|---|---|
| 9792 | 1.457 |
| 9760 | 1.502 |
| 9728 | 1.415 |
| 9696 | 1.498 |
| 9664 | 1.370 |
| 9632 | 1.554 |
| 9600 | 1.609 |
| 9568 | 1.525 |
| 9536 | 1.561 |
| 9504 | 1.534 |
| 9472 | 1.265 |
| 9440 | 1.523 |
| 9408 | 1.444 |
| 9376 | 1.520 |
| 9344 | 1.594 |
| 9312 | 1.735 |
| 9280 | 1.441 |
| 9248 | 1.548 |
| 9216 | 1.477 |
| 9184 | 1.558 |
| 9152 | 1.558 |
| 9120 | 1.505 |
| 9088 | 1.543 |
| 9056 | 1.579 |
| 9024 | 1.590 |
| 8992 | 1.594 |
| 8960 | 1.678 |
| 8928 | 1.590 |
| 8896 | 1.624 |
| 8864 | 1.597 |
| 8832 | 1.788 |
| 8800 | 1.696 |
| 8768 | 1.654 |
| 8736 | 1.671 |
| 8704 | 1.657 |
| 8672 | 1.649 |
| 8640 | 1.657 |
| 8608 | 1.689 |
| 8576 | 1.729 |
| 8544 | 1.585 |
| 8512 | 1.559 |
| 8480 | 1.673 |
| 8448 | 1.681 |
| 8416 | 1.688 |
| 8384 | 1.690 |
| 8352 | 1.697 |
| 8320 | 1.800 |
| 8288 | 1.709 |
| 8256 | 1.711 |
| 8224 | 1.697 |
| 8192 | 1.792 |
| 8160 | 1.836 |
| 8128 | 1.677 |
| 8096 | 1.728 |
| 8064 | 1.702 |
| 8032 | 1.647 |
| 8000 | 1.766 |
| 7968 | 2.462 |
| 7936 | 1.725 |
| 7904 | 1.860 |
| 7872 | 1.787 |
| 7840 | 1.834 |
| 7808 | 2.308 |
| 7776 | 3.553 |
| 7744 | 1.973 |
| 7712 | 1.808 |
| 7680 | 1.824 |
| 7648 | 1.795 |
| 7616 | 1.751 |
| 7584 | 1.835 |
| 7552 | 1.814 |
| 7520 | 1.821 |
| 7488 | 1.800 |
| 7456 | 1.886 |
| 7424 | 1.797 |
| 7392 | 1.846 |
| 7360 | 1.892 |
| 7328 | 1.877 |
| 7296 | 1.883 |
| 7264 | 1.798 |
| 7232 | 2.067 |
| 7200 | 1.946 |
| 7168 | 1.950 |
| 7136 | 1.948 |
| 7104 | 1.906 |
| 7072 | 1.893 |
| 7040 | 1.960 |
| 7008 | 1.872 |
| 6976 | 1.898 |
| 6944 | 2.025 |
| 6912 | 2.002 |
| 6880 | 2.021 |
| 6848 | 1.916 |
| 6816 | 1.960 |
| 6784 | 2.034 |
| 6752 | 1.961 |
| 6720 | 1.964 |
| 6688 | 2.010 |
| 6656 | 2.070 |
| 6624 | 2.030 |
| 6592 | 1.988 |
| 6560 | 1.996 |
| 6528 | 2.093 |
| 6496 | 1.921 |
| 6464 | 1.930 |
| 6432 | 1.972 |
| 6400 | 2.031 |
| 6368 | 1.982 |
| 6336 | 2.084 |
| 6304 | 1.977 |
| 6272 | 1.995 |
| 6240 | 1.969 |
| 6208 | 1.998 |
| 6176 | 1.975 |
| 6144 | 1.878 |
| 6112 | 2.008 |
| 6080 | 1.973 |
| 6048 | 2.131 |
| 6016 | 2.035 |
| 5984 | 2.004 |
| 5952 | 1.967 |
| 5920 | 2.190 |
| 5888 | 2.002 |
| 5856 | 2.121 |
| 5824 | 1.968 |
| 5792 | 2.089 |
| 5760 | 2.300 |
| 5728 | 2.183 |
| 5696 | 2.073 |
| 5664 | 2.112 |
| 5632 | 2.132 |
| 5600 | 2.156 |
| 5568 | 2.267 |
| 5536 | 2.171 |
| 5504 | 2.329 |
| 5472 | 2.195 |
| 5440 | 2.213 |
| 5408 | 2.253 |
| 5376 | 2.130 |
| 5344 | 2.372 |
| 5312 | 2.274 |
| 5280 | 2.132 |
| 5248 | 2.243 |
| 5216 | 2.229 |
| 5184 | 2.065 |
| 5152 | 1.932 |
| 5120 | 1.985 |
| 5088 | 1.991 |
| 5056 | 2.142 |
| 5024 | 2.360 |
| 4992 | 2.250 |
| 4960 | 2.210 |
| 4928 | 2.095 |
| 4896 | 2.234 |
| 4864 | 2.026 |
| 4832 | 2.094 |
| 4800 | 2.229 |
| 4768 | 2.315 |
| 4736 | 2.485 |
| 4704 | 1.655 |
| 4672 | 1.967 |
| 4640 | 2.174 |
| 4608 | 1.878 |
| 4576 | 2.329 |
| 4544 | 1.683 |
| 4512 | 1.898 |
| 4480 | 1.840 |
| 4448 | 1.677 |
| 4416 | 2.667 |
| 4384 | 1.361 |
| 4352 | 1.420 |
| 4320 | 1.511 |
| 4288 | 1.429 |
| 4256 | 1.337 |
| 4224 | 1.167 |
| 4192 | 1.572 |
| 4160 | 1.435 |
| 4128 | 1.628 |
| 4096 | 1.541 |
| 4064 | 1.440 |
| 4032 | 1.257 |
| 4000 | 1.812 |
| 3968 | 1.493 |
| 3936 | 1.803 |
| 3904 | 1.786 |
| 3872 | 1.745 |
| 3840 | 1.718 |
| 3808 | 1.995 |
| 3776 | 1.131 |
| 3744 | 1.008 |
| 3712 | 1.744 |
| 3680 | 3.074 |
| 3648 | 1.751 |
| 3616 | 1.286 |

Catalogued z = 0.18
